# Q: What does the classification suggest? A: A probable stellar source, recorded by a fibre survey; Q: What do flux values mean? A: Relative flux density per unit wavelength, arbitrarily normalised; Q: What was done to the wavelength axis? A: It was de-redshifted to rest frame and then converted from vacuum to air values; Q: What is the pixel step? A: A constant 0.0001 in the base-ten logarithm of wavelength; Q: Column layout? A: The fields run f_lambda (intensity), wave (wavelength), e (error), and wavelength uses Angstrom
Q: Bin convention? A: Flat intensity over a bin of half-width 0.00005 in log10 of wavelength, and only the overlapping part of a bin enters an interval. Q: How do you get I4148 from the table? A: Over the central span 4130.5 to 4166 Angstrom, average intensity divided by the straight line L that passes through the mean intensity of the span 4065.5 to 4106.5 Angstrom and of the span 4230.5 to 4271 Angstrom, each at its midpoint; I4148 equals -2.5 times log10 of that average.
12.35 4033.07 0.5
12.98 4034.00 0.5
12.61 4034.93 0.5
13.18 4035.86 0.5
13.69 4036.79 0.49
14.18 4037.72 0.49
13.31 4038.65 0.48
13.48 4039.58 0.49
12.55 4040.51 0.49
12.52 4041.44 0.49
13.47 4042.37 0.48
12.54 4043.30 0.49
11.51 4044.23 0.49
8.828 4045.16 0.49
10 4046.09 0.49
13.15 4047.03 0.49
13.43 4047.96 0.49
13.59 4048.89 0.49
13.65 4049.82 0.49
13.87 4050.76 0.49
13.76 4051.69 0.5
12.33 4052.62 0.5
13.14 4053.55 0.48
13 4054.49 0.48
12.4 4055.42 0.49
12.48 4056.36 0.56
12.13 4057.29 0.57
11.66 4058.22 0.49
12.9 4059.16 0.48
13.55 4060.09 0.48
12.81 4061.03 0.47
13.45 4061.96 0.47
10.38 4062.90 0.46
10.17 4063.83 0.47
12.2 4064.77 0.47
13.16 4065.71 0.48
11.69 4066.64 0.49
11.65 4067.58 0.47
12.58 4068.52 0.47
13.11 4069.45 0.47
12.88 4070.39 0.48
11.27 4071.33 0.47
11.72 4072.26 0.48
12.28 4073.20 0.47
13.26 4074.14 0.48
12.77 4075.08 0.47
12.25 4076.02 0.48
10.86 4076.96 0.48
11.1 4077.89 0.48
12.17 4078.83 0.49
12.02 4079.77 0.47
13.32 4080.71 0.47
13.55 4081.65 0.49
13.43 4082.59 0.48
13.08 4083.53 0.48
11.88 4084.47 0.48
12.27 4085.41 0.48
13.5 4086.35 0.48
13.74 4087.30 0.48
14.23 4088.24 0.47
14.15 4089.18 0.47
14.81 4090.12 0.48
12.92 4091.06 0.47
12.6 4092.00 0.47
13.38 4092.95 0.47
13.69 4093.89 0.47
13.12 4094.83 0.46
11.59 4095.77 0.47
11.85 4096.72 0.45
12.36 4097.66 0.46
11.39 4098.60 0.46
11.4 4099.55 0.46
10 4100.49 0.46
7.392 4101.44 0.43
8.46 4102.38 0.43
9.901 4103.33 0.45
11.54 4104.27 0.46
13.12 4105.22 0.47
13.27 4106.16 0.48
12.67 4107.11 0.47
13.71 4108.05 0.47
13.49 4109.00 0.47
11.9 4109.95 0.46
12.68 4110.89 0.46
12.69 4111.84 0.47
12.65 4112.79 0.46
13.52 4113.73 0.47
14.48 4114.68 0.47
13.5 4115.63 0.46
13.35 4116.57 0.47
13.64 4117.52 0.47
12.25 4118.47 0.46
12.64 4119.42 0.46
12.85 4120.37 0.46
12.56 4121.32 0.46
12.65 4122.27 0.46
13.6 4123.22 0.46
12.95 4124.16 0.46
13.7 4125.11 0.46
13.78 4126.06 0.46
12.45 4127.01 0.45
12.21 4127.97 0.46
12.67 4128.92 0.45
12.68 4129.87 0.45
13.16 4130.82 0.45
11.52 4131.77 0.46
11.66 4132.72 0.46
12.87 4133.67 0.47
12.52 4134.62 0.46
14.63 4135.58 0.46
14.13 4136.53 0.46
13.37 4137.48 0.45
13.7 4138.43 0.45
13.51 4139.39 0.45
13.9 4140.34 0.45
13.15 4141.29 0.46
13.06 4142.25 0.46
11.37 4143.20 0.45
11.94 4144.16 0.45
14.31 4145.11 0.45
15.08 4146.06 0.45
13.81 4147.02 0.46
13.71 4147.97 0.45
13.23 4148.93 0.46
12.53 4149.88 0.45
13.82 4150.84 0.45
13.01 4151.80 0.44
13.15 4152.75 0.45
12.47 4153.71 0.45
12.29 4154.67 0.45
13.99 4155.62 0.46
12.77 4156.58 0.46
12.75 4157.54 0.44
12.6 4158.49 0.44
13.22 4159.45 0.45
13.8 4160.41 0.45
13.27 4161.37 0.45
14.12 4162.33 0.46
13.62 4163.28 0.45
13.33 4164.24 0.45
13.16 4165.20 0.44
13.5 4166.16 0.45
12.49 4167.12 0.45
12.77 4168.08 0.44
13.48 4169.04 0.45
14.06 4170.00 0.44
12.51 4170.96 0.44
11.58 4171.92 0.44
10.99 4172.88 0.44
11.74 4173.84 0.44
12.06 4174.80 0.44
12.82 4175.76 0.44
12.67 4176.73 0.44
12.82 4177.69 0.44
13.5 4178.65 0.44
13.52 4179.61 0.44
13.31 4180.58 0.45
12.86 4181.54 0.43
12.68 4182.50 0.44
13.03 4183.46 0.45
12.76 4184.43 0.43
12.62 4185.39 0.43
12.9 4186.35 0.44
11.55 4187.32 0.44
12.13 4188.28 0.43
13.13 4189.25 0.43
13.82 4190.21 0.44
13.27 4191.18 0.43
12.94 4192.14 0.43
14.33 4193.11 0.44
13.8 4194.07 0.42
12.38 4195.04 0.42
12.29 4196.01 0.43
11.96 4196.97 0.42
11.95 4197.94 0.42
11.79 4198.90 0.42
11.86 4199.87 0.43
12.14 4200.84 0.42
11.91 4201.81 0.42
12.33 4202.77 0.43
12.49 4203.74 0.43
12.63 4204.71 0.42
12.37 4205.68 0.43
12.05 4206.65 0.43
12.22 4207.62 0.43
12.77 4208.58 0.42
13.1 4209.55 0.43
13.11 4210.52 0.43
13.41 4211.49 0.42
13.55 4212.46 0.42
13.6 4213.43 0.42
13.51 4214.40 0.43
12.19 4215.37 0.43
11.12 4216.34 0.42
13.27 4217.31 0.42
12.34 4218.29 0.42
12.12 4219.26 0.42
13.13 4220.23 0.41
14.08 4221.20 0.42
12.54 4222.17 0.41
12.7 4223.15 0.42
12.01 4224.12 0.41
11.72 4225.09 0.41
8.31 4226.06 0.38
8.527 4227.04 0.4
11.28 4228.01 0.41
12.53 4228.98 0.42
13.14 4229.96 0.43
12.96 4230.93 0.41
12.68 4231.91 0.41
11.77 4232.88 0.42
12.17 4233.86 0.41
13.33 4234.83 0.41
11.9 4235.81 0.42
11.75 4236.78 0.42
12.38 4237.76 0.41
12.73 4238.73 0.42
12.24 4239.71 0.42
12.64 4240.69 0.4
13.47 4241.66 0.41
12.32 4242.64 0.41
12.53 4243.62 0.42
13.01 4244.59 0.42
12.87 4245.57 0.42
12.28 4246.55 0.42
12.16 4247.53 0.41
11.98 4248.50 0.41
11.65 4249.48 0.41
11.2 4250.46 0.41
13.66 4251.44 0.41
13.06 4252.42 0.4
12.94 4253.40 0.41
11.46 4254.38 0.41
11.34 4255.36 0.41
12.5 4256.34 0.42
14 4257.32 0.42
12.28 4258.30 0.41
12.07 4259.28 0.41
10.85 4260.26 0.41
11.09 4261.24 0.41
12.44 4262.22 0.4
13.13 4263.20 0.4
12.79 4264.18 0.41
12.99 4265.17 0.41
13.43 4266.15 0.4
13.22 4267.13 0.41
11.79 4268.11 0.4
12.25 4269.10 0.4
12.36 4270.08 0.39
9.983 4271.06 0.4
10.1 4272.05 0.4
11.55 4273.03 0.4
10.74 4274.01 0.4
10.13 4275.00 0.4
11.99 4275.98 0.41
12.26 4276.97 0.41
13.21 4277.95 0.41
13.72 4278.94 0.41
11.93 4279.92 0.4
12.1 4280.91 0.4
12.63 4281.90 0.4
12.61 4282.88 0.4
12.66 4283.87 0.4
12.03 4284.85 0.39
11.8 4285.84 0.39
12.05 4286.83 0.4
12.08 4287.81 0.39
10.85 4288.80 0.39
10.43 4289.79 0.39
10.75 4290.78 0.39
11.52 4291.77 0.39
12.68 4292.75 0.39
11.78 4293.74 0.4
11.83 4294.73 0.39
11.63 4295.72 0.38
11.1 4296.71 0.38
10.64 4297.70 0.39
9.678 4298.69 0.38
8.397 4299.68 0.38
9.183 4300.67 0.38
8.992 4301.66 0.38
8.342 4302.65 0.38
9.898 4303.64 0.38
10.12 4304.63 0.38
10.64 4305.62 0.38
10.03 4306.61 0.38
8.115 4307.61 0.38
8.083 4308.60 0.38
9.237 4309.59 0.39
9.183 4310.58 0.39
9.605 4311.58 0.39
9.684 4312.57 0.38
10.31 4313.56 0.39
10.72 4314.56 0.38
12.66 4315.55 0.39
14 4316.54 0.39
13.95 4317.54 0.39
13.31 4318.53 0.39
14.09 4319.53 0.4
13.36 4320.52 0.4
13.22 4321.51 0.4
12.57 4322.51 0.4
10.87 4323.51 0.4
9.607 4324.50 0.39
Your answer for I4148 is -0.075 mag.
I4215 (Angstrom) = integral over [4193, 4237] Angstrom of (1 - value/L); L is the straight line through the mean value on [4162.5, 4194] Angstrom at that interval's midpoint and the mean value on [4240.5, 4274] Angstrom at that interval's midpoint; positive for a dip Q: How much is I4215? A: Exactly 0.8 Angstrom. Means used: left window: 12.9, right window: 12.3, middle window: 12.4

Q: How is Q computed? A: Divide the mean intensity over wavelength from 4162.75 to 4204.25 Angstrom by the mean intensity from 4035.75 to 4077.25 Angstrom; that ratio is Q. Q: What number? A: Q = 1.0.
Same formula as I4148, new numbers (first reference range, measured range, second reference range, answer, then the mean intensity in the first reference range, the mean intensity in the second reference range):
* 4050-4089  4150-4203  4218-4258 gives -0.039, 12.6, 12.3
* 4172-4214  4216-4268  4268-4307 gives -0.036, 12.7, 11.2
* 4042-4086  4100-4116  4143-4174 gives 0.059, 12.4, 13.1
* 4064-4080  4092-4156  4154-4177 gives -0.015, 12.1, 12.9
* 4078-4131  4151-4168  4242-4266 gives -0.052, 12.6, 12.4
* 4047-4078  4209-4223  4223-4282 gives -0.062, 12.5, 12.1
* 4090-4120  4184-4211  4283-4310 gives -0.100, 12.3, 10.6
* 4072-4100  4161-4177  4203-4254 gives -0.026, 12.7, 12.4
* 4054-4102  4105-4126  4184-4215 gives -0.053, 12.4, 12.7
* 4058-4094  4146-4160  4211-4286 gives -0.060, 12.6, 12.3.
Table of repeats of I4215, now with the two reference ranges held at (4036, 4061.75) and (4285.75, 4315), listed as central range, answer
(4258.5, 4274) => -2.0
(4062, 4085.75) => 0.5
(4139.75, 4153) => -1.7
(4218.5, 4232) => -1.2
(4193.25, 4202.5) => -0.8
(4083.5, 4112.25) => -0.1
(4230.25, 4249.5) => -2.8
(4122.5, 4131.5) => -0.7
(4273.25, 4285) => -1.9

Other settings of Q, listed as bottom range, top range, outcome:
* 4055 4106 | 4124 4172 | 1.07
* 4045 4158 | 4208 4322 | 0.93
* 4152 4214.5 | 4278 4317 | 0.85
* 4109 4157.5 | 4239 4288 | 0.94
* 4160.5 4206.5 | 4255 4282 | 0.95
